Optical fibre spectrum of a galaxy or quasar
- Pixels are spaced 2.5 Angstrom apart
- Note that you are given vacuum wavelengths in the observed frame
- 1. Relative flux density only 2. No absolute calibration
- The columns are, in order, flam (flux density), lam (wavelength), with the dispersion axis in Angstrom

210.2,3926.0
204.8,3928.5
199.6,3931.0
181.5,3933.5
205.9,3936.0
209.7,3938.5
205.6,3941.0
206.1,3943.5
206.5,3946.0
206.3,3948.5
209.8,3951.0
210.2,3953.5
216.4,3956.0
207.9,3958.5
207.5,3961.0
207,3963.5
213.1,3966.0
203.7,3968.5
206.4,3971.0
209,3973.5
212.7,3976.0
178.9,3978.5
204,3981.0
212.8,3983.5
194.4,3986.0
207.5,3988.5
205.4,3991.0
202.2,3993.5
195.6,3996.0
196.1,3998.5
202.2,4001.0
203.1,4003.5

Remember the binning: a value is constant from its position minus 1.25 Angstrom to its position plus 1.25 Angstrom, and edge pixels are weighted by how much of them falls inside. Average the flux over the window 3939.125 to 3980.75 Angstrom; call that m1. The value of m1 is 207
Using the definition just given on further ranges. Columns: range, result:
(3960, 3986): 205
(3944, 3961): 209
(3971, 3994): 203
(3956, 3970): 209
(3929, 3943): 201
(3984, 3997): 202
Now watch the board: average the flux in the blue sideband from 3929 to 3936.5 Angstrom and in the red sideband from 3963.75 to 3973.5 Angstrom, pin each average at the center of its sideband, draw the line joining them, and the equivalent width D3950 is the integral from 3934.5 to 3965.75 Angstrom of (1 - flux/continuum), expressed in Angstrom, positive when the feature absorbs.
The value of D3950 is -1.0 Angstrom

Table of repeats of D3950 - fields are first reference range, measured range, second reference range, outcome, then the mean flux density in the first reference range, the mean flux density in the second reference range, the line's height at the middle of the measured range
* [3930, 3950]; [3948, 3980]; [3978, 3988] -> -0.9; 203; 200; 201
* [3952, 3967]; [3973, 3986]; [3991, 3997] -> 0.1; 210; 200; 205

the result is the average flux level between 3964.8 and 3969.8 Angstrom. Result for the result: 208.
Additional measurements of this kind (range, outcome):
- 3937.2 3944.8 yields 207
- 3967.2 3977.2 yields 208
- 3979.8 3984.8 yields 208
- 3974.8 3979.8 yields 196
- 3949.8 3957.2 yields 212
